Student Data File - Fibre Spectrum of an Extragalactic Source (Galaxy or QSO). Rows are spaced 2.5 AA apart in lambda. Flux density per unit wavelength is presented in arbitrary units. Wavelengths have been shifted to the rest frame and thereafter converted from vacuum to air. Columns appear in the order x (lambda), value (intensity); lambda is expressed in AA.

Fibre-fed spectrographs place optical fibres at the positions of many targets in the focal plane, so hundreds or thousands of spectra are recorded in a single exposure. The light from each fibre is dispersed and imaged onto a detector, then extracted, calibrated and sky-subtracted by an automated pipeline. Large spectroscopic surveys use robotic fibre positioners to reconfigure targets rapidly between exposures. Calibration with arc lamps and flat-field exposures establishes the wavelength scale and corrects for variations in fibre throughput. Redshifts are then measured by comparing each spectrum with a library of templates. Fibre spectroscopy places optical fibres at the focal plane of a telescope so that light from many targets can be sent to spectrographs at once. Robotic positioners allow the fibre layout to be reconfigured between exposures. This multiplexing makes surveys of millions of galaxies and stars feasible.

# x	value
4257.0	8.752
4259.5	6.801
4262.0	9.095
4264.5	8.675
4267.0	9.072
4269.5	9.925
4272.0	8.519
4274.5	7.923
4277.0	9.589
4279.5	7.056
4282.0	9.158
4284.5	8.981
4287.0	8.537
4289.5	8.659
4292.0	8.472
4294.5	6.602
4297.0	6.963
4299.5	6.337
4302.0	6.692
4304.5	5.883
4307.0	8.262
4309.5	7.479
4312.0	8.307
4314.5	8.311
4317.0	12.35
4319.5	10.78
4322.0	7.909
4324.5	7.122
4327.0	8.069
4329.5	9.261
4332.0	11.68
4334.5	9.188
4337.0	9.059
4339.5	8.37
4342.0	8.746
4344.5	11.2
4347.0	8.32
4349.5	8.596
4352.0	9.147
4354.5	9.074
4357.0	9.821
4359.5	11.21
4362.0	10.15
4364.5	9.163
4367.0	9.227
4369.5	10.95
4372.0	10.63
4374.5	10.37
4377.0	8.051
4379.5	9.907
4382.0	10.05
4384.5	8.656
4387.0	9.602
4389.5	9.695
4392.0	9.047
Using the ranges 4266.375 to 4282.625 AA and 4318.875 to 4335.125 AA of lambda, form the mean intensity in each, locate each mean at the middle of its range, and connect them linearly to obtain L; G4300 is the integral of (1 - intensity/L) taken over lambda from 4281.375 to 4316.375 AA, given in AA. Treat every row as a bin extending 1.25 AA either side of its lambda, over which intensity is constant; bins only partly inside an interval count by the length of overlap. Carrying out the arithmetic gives 4.2 AA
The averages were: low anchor 8.72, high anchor 9.08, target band 7.82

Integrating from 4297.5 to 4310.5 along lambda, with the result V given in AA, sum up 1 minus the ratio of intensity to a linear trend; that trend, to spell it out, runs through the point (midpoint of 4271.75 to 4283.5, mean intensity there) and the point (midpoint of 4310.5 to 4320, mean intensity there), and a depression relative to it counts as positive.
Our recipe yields 3.44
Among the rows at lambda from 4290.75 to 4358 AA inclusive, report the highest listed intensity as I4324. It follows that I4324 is 12.35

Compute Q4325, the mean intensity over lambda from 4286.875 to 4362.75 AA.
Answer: 8.72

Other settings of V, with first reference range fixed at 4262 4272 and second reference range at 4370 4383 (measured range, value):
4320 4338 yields 1.1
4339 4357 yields 1.0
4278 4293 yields 1.2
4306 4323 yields 0.6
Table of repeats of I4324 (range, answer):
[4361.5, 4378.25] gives 10.95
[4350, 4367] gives 11.21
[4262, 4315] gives 9.925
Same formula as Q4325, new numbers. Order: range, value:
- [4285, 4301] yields 7.65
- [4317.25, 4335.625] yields 9.32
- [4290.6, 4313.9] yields 7.26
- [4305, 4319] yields 8.88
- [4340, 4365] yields 9.52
